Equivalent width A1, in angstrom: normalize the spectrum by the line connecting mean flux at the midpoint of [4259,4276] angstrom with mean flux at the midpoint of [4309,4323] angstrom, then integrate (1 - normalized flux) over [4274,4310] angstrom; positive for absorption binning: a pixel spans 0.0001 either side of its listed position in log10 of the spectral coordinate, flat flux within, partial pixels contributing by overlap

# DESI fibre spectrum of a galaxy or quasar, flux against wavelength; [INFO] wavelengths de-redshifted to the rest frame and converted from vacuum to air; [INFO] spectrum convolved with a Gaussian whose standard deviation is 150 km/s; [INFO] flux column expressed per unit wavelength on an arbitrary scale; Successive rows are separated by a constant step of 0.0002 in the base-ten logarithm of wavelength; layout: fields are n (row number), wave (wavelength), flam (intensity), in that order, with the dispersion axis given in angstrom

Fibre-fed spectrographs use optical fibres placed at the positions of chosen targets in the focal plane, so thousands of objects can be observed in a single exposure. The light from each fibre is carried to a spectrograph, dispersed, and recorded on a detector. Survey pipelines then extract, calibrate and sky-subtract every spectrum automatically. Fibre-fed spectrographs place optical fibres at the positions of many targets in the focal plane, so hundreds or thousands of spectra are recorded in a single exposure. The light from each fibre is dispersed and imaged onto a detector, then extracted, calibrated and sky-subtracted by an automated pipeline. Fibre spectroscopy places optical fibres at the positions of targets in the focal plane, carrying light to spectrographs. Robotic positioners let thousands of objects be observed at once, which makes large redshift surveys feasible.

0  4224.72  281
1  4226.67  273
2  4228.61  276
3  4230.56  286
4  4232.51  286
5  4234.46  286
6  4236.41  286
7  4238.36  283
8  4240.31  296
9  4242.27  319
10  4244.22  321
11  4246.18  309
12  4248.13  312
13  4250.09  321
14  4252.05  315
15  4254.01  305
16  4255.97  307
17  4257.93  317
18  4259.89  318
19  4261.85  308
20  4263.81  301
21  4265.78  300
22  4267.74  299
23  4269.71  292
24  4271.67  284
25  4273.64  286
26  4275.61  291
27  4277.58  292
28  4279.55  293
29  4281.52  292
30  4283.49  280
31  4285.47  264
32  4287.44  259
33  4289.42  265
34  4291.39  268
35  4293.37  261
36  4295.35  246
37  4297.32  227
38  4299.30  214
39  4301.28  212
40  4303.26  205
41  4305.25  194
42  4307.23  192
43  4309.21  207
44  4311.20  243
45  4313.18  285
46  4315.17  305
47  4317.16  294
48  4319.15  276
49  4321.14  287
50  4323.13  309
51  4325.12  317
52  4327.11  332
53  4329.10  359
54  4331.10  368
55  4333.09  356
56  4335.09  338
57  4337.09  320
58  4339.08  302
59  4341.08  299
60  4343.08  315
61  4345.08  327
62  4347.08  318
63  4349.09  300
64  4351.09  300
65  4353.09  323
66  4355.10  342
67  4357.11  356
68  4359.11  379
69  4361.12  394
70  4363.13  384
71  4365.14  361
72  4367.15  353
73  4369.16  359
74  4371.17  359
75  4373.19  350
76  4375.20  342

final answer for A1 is 4.9 angstrom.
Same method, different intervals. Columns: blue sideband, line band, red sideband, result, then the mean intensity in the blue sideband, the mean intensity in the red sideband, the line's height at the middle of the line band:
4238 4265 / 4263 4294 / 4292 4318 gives -1.1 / 310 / 237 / 273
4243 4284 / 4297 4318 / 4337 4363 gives 5.5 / 302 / 331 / 317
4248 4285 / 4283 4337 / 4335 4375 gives 7.8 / 300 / 339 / 319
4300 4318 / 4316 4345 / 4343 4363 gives -3.5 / 237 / 338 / 286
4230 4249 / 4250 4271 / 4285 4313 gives -2.4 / 299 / 234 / 276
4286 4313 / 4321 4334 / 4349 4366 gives -2.0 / 232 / 351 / 290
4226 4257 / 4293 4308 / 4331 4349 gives 4.6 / 299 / 324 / 314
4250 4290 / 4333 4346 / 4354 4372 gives 1.0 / 294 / 365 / 347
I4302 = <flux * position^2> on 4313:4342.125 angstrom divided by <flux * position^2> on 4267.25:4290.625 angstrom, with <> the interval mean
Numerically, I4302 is 1.1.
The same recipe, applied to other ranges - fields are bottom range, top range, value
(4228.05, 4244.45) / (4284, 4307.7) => 0.83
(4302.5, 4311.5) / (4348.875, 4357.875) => 1.62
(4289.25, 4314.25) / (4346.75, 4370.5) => 1.55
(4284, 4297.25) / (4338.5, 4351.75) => 1.22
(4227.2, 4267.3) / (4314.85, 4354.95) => 1.10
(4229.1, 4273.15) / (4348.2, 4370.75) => 1.22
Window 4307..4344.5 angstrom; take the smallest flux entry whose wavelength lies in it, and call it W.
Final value 192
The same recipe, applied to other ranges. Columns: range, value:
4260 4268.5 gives 299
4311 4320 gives 243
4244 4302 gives 212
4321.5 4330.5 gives 309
